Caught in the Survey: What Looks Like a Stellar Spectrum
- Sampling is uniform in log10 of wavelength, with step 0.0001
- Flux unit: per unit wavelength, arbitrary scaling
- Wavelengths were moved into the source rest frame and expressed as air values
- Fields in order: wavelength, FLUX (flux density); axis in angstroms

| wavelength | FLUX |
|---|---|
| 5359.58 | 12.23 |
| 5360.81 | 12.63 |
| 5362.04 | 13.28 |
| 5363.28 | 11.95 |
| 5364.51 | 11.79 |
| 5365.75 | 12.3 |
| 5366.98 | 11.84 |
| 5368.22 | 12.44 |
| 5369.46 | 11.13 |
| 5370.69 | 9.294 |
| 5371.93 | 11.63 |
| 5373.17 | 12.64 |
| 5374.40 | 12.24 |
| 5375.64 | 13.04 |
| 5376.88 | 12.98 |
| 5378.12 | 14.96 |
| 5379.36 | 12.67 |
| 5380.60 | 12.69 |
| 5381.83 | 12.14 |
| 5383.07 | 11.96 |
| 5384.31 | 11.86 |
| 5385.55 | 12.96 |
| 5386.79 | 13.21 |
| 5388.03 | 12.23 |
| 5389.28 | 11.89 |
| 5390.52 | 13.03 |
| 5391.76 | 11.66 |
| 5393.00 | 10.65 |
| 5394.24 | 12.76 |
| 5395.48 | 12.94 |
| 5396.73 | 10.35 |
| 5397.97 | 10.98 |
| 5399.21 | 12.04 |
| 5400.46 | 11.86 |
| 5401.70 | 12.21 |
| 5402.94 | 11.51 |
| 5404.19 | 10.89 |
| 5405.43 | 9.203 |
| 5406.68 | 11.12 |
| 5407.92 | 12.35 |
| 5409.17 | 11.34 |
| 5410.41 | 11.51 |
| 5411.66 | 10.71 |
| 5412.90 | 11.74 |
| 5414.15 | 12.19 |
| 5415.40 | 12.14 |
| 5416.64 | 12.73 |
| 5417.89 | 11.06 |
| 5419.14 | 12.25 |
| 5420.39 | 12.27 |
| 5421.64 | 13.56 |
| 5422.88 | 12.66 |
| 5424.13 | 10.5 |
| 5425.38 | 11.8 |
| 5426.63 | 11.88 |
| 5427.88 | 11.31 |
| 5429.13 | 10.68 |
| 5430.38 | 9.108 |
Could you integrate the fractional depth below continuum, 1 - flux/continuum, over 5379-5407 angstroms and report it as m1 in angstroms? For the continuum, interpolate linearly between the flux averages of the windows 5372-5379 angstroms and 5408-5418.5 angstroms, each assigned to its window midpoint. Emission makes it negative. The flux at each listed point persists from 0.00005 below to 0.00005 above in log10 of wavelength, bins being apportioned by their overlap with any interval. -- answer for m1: 1.3 angstroms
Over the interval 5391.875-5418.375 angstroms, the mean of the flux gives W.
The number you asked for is 11.5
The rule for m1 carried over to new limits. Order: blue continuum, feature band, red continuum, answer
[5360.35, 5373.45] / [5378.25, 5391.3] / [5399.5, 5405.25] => -1.0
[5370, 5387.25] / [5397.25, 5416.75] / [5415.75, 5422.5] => 1.4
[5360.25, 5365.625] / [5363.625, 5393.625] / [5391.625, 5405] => -0.5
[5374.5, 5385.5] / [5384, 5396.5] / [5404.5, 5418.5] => 0.1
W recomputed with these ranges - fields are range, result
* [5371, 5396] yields 12.5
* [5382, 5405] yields 11.9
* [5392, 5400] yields 11.6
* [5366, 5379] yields 12.2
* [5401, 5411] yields 11.3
